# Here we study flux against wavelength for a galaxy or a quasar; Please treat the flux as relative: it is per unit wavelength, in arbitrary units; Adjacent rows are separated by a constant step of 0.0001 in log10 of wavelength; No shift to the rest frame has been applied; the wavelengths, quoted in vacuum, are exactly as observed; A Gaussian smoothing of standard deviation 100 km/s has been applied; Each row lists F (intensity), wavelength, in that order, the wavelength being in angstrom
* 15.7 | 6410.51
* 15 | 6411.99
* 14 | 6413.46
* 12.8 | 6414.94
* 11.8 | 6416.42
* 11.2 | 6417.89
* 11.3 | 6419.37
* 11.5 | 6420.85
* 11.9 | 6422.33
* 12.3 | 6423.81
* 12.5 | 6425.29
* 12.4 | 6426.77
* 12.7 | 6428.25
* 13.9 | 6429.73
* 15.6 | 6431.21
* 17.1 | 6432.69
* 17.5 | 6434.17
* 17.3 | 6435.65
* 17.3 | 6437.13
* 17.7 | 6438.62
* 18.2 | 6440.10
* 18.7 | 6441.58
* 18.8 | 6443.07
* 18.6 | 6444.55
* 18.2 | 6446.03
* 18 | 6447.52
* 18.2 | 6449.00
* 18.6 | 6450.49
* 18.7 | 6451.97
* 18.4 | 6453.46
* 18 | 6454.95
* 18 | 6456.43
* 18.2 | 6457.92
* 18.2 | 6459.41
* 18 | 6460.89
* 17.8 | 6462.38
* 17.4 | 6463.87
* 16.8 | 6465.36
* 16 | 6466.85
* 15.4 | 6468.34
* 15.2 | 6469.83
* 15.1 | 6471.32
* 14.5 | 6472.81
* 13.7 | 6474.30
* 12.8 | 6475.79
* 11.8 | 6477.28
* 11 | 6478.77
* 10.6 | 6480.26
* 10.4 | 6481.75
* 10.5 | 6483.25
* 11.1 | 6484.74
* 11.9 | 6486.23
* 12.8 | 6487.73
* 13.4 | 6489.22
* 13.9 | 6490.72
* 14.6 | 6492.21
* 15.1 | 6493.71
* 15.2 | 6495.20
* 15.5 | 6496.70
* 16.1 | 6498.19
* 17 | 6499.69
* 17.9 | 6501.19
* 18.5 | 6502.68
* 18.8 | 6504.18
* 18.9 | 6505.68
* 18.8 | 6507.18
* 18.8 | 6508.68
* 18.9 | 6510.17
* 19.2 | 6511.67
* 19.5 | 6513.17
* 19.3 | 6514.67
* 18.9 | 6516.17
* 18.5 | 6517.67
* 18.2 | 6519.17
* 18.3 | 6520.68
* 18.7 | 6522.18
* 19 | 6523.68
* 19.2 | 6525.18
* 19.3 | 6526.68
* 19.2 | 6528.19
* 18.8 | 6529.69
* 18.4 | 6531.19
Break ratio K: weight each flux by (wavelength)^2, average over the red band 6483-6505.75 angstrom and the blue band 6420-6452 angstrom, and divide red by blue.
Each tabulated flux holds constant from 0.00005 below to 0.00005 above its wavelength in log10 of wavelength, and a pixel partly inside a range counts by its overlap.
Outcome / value 0.95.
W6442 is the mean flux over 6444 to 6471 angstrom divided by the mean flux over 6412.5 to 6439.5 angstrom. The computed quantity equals 1.3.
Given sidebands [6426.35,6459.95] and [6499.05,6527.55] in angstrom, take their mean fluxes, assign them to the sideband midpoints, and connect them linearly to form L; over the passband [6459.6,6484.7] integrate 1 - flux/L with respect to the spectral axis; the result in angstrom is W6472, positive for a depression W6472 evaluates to 5.2 angstrom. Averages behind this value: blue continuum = 17.4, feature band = 14.2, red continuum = 18.7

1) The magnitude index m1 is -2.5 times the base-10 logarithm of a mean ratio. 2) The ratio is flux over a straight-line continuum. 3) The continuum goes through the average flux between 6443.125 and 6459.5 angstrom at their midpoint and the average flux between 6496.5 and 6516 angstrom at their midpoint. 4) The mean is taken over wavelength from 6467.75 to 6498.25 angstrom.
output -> 0.35 mag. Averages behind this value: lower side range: 18.3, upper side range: 18.3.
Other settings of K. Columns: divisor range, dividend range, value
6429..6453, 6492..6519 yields 1.03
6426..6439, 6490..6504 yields 1.05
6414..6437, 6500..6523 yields 1.42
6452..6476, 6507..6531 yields 1.16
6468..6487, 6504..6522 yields 1.52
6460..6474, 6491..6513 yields 1.09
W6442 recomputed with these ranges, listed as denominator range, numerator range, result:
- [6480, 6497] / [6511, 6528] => 1.47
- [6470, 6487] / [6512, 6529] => 1.55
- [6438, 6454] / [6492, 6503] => 0.88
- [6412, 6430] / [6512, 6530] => 1.52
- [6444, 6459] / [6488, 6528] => 0.96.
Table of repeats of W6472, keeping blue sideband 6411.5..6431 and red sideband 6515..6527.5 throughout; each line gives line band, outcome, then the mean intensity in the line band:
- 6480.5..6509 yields 3.5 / 15.1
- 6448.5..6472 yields -3.8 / 17.4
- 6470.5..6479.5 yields 1.5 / 13.2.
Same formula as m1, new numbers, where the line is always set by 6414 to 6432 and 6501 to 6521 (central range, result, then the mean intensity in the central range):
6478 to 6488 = 0.45 mag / 11.1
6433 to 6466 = -0.25 mag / 18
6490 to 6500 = 0.16 mag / 15.3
